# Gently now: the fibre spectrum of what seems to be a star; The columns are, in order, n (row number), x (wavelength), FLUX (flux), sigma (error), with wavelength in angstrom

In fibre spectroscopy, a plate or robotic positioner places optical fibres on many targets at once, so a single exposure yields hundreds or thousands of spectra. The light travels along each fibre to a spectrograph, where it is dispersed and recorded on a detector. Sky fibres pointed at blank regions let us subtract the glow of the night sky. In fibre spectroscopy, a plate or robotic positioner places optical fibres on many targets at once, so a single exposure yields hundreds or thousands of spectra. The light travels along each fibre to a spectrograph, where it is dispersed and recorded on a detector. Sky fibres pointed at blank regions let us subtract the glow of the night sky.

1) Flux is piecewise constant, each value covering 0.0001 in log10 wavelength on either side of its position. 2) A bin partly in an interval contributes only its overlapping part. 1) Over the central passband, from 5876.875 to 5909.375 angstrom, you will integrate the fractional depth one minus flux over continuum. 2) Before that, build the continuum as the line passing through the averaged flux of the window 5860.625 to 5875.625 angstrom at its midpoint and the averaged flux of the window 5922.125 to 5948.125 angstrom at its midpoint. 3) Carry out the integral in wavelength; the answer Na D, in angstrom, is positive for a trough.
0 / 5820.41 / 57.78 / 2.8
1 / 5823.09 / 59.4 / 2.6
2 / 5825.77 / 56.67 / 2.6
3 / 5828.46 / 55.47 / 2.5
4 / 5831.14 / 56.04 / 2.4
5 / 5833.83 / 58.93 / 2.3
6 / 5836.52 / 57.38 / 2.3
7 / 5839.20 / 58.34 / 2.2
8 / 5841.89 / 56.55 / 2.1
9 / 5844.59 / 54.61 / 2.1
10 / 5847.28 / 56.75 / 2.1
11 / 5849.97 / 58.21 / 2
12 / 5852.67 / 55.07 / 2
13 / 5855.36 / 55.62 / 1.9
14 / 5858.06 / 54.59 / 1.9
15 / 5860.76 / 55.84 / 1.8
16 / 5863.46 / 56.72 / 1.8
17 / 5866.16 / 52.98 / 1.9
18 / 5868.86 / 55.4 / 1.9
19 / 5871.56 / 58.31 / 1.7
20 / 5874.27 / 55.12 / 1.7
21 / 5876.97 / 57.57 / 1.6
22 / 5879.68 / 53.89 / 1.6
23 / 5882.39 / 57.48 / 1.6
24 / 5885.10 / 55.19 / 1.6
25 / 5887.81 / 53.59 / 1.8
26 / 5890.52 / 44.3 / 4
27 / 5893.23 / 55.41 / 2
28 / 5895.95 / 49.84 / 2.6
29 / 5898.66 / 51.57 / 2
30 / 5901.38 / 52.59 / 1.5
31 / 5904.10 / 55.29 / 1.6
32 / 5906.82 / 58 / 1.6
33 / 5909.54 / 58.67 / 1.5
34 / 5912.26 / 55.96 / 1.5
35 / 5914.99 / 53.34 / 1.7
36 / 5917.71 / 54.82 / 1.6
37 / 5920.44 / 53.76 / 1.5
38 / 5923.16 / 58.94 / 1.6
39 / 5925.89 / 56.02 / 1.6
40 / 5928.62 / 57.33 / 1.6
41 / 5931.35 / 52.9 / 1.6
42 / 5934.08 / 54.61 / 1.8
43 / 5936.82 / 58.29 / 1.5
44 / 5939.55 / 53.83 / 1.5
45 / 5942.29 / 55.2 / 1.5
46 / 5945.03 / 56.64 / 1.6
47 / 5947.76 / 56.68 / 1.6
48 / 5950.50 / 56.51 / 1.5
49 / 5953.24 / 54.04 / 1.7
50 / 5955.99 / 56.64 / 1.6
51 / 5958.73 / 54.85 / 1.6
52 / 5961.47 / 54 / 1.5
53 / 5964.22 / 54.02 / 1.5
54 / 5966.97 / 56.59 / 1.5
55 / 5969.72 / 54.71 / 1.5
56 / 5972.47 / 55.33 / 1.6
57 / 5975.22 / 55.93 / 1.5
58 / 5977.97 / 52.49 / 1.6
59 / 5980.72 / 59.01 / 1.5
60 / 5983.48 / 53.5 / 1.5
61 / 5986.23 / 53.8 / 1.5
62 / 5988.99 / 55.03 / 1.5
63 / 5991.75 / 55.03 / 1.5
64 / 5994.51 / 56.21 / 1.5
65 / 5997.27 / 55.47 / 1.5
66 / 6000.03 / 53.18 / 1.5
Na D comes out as 1.2 angstrom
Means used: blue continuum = 55.7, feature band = 53.8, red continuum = 56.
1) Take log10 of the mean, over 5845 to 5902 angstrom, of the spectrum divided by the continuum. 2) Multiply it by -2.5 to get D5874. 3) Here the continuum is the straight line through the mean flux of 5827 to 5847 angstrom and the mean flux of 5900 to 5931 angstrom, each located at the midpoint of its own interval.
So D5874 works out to 0.033 mag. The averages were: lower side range 56.7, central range 54.6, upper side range 55.8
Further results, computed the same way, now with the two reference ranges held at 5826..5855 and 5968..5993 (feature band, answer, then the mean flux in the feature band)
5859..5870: 0.023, 55.2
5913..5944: 0.005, 55.4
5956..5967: 0.007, 54.9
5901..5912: -0.011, 56.4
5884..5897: 0.090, 51.6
